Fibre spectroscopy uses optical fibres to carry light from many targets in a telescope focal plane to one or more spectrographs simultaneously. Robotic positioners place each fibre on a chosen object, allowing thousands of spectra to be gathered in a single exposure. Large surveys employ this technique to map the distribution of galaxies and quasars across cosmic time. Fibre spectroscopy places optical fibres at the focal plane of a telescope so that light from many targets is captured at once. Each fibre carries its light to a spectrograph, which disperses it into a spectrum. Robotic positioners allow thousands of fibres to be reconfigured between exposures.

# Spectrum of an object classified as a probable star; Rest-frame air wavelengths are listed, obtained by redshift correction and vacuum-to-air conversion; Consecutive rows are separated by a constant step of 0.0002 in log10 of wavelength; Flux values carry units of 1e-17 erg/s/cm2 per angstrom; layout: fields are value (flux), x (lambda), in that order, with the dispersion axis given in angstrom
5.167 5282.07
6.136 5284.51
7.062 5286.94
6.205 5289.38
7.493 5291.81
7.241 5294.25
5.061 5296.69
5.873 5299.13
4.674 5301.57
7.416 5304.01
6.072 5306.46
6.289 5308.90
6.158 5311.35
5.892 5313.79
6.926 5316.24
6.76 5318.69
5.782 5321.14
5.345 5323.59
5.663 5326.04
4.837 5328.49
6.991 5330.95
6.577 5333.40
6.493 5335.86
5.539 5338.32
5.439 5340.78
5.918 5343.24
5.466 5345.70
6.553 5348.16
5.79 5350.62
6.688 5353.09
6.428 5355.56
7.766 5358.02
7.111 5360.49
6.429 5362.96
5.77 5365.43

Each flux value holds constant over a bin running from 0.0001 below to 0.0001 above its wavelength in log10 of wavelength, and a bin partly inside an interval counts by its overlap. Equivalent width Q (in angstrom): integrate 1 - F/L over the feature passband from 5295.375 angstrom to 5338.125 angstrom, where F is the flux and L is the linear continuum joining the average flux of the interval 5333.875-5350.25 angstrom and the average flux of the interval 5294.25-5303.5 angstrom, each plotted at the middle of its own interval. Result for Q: -2.1 angstrom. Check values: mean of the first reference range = 5.64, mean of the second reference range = 5.93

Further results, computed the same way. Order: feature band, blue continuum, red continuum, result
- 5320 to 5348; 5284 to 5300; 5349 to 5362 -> 3.4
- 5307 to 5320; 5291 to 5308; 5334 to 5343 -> -0.6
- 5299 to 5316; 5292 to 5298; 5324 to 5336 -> 0.4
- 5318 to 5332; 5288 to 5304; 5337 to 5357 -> 0.5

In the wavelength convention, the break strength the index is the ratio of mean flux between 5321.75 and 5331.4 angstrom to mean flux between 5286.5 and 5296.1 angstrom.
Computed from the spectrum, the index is 0.82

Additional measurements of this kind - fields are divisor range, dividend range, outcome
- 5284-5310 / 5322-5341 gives 0.93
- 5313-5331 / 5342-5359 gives 1.07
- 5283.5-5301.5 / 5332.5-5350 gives 0.94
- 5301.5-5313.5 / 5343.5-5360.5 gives 1.04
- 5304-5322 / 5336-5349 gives 0.92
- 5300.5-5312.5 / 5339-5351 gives 0.95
